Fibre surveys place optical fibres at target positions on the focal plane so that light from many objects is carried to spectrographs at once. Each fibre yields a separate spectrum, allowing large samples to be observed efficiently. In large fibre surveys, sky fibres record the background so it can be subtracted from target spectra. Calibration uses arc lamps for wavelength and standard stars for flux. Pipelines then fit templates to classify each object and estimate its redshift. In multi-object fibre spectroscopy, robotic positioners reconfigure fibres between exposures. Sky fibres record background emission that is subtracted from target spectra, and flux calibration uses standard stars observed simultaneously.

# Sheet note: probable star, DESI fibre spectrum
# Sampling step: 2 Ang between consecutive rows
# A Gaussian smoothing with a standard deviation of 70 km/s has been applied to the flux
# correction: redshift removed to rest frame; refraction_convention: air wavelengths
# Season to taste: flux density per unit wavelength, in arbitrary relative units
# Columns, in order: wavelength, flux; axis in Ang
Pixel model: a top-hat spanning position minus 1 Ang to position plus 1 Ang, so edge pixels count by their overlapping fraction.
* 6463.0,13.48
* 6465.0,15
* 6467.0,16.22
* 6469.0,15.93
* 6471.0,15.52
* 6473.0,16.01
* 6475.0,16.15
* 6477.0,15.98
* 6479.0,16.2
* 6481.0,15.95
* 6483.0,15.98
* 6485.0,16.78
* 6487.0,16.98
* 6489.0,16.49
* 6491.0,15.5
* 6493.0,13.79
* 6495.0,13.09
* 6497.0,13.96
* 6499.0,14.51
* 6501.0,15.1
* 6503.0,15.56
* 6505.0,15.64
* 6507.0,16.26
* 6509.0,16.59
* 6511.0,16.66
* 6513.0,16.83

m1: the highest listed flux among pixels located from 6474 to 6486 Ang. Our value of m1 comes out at 16.78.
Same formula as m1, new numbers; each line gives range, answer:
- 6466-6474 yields 16.22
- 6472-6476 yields 16.15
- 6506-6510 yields 16.59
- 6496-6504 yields 15.56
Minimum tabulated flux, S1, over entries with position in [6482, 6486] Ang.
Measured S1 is 15.98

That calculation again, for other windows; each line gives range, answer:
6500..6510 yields 15.1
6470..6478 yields 15.52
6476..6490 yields 15.95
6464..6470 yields 15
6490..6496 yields 13.09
